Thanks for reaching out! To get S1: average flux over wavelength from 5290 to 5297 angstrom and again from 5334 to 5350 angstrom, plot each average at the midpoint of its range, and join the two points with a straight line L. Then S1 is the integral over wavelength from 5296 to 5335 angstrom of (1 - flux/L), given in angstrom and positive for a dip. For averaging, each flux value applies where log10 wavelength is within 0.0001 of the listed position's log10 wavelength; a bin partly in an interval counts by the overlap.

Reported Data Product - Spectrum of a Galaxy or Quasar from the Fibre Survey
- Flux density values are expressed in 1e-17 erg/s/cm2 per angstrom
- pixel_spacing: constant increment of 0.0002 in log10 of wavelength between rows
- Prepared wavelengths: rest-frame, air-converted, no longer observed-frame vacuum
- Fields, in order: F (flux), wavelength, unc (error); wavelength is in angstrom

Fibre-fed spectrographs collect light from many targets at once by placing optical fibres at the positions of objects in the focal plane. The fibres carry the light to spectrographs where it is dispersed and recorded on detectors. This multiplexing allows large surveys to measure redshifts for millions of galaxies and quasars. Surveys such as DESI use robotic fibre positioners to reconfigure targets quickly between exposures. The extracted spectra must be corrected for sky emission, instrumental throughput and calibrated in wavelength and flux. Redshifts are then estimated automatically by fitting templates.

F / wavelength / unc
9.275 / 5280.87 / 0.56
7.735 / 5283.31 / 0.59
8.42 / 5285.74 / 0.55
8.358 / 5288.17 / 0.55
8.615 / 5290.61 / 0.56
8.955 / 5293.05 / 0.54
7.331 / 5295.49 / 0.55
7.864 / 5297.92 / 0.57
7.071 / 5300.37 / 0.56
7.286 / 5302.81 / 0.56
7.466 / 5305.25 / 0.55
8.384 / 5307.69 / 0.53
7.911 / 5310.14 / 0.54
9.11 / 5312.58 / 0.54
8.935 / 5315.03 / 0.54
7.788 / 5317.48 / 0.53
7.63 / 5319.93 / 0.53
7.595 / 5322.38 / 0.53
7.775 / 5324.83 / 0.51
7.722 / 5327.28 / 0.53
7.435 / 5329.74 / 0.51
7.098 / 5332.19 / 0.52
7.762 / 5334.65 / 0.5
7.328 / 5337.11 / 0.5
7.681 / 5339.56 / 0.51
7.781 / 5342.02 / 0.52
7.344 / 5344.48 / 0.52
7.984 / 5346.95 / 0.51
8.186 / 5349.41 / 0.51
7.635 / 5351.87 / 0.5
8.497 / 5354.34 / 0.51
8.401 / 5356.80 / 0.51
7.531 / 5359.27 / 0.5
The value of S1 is 1.03 angstrom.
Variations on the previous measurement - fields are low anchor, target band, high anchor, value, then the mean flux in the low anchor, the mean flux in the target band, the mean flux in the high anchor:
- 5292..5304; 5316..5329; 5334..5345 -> -0.2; 7.68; 7.71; 7.59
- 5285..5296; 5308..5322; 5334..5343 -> -0.4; 8.39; 8.24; 7.63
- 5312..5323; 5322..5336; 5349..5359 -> 1.0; 8.19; 7.56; 8.12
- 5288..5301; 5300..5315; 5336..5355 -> 0.0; 8.04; 8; 7.79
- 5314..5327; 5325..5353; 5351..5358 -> 1.5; 7.91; 7.64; 8.21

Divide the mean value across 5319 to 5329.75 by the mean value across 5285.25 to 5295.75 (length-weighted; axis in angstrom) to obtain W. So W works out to 0.91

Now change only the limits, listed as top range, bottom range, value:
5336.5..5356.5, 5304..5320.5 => 0.96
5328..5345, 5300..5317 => 0.93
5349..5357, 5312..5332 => 1.03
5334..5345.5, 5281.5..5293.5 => 0.90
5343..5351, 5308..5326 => 0.96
